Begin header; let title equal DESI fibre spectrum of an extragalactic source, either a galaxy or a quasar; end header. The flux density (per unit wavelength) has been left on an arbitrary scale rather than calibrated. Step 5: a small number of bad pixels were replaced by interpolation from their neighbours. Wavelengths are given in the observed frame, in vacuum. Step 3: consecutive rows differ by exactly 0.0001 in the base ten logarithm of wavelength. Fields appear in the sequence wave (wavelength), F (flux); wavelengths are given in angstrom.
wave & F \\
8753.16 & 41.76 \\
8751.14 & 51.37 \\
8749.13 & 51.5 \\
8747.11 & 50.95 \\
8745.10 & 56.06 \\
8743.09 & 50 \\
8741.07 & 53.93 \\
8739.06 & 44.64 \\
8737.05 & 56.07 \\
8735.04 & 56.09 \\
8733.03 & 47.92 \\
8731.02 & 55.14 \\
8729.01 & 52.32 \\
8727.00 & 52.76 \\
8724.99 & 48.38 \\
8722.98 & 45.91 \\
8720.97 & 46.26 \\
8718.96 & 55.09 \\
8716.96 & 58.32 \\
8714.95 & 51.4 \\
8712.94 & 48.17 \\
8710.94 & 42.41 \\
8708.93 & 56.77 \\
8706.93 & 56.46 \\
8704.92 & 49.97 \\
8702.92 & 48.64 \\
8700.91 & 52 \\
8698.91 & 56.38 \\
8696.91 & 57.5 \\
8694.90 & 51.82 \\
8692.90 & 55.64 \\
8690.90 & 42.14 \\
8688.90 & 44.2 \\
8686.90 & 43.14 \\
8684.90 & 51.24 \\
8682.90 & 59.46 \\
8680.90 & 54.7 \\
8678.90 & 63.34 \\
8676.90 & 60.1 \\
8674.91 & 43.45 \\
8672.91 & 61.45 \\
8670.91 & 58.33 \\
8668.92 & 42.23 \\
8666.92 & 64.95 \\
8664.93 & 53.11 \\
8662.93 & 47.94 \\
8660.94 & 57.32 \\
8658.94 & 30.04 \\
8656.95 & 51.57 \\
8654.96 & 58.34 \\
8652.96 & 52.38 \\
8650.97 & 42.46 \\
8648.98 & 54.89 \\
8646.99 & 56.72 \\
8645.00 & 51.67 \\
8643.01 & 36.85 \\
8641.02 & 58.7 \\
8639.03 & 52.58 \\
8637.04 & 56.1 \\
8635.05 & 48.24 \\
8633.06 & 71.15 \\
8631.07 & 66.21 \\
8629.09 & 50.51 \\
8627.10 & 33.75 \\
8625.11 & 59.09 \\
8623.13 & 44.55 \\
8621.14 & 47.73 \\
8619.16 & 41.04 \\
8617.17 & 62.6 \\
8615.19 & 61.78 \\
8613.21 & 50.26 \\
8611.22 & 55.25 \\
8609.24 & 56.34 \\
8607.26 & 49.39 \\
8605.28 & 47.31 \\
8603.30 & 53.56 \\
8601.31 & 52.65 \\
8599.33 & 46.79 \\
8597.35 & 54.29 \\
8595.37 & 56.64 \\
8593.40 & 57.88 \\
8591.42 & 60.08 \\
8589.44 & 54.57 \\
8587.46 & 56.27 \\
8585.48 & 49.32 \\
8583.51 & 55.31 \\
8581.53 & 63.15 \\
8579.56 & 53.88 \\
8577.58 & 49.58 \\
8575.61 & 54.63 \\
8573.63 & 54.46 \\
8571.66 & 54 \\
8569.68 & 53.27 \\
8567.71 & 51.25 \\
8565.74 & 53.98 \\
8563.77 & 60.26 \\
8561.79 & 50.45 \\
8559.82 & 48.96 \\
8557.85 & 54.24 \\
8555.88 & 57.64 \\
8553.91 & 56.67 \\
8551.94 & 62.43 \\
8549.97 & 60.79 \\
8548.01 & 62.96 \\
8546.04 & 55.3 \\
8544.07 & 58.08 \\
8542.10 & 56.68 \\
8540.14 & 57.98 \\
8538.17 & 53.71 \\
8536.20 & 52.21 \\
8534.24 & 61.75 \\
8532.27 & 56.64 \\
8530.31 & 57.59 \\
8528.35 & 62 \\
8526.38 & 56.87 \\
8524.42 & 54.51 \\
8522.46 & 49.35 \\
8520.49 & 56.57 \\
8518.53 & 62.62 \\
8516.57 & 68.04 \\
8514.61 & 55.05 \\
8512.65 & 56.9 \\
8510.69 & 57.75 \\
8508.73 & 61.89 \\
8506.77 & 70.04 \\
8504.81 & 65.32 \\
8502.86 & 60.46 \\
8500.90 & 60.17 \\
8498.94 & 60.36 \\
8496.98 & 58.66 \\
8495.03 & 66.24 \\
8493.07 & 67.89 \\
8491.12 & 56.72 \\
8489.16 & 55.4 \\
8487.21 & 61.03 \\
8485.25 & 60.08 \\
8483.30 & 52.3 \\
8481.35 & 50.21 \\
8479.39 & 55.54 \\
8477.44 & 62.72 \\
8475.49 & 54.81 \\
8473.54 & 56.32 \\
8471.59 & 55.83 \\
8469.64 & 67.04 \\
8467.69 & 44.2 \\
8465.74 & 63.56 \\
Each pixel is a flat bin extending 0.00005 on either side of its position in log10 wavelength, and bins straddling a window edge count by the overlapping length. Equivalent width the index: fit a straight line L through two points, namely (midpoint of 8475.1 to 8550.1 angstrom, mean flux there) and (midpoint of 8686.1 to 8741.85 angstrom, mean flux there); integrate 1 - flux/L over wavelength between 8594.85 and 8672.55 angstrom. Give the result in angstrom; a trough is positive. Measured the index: 2.7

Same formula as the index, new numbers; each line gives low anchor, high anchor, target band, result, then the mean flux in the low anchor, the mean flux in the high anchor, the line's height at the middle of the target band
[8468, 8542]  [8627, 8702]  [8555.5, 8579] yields 1.2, 58.7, 52.7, 56.4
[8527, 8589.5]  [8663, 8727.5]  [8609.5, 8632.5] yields 0.7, 56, 52.3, 54.3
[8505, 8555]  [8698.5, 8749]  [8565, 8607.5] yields 2.1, 58.7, 51.6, 56.6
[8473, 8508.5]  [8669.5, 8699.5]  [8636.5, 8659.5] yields 1.7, 59.8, 53.3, 54.5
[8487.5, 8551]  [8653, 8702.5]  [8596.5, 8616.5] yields 0.9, 59.3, 52.5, 55.5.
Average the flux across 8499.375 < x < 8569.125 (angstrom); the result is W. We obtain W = 57.9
